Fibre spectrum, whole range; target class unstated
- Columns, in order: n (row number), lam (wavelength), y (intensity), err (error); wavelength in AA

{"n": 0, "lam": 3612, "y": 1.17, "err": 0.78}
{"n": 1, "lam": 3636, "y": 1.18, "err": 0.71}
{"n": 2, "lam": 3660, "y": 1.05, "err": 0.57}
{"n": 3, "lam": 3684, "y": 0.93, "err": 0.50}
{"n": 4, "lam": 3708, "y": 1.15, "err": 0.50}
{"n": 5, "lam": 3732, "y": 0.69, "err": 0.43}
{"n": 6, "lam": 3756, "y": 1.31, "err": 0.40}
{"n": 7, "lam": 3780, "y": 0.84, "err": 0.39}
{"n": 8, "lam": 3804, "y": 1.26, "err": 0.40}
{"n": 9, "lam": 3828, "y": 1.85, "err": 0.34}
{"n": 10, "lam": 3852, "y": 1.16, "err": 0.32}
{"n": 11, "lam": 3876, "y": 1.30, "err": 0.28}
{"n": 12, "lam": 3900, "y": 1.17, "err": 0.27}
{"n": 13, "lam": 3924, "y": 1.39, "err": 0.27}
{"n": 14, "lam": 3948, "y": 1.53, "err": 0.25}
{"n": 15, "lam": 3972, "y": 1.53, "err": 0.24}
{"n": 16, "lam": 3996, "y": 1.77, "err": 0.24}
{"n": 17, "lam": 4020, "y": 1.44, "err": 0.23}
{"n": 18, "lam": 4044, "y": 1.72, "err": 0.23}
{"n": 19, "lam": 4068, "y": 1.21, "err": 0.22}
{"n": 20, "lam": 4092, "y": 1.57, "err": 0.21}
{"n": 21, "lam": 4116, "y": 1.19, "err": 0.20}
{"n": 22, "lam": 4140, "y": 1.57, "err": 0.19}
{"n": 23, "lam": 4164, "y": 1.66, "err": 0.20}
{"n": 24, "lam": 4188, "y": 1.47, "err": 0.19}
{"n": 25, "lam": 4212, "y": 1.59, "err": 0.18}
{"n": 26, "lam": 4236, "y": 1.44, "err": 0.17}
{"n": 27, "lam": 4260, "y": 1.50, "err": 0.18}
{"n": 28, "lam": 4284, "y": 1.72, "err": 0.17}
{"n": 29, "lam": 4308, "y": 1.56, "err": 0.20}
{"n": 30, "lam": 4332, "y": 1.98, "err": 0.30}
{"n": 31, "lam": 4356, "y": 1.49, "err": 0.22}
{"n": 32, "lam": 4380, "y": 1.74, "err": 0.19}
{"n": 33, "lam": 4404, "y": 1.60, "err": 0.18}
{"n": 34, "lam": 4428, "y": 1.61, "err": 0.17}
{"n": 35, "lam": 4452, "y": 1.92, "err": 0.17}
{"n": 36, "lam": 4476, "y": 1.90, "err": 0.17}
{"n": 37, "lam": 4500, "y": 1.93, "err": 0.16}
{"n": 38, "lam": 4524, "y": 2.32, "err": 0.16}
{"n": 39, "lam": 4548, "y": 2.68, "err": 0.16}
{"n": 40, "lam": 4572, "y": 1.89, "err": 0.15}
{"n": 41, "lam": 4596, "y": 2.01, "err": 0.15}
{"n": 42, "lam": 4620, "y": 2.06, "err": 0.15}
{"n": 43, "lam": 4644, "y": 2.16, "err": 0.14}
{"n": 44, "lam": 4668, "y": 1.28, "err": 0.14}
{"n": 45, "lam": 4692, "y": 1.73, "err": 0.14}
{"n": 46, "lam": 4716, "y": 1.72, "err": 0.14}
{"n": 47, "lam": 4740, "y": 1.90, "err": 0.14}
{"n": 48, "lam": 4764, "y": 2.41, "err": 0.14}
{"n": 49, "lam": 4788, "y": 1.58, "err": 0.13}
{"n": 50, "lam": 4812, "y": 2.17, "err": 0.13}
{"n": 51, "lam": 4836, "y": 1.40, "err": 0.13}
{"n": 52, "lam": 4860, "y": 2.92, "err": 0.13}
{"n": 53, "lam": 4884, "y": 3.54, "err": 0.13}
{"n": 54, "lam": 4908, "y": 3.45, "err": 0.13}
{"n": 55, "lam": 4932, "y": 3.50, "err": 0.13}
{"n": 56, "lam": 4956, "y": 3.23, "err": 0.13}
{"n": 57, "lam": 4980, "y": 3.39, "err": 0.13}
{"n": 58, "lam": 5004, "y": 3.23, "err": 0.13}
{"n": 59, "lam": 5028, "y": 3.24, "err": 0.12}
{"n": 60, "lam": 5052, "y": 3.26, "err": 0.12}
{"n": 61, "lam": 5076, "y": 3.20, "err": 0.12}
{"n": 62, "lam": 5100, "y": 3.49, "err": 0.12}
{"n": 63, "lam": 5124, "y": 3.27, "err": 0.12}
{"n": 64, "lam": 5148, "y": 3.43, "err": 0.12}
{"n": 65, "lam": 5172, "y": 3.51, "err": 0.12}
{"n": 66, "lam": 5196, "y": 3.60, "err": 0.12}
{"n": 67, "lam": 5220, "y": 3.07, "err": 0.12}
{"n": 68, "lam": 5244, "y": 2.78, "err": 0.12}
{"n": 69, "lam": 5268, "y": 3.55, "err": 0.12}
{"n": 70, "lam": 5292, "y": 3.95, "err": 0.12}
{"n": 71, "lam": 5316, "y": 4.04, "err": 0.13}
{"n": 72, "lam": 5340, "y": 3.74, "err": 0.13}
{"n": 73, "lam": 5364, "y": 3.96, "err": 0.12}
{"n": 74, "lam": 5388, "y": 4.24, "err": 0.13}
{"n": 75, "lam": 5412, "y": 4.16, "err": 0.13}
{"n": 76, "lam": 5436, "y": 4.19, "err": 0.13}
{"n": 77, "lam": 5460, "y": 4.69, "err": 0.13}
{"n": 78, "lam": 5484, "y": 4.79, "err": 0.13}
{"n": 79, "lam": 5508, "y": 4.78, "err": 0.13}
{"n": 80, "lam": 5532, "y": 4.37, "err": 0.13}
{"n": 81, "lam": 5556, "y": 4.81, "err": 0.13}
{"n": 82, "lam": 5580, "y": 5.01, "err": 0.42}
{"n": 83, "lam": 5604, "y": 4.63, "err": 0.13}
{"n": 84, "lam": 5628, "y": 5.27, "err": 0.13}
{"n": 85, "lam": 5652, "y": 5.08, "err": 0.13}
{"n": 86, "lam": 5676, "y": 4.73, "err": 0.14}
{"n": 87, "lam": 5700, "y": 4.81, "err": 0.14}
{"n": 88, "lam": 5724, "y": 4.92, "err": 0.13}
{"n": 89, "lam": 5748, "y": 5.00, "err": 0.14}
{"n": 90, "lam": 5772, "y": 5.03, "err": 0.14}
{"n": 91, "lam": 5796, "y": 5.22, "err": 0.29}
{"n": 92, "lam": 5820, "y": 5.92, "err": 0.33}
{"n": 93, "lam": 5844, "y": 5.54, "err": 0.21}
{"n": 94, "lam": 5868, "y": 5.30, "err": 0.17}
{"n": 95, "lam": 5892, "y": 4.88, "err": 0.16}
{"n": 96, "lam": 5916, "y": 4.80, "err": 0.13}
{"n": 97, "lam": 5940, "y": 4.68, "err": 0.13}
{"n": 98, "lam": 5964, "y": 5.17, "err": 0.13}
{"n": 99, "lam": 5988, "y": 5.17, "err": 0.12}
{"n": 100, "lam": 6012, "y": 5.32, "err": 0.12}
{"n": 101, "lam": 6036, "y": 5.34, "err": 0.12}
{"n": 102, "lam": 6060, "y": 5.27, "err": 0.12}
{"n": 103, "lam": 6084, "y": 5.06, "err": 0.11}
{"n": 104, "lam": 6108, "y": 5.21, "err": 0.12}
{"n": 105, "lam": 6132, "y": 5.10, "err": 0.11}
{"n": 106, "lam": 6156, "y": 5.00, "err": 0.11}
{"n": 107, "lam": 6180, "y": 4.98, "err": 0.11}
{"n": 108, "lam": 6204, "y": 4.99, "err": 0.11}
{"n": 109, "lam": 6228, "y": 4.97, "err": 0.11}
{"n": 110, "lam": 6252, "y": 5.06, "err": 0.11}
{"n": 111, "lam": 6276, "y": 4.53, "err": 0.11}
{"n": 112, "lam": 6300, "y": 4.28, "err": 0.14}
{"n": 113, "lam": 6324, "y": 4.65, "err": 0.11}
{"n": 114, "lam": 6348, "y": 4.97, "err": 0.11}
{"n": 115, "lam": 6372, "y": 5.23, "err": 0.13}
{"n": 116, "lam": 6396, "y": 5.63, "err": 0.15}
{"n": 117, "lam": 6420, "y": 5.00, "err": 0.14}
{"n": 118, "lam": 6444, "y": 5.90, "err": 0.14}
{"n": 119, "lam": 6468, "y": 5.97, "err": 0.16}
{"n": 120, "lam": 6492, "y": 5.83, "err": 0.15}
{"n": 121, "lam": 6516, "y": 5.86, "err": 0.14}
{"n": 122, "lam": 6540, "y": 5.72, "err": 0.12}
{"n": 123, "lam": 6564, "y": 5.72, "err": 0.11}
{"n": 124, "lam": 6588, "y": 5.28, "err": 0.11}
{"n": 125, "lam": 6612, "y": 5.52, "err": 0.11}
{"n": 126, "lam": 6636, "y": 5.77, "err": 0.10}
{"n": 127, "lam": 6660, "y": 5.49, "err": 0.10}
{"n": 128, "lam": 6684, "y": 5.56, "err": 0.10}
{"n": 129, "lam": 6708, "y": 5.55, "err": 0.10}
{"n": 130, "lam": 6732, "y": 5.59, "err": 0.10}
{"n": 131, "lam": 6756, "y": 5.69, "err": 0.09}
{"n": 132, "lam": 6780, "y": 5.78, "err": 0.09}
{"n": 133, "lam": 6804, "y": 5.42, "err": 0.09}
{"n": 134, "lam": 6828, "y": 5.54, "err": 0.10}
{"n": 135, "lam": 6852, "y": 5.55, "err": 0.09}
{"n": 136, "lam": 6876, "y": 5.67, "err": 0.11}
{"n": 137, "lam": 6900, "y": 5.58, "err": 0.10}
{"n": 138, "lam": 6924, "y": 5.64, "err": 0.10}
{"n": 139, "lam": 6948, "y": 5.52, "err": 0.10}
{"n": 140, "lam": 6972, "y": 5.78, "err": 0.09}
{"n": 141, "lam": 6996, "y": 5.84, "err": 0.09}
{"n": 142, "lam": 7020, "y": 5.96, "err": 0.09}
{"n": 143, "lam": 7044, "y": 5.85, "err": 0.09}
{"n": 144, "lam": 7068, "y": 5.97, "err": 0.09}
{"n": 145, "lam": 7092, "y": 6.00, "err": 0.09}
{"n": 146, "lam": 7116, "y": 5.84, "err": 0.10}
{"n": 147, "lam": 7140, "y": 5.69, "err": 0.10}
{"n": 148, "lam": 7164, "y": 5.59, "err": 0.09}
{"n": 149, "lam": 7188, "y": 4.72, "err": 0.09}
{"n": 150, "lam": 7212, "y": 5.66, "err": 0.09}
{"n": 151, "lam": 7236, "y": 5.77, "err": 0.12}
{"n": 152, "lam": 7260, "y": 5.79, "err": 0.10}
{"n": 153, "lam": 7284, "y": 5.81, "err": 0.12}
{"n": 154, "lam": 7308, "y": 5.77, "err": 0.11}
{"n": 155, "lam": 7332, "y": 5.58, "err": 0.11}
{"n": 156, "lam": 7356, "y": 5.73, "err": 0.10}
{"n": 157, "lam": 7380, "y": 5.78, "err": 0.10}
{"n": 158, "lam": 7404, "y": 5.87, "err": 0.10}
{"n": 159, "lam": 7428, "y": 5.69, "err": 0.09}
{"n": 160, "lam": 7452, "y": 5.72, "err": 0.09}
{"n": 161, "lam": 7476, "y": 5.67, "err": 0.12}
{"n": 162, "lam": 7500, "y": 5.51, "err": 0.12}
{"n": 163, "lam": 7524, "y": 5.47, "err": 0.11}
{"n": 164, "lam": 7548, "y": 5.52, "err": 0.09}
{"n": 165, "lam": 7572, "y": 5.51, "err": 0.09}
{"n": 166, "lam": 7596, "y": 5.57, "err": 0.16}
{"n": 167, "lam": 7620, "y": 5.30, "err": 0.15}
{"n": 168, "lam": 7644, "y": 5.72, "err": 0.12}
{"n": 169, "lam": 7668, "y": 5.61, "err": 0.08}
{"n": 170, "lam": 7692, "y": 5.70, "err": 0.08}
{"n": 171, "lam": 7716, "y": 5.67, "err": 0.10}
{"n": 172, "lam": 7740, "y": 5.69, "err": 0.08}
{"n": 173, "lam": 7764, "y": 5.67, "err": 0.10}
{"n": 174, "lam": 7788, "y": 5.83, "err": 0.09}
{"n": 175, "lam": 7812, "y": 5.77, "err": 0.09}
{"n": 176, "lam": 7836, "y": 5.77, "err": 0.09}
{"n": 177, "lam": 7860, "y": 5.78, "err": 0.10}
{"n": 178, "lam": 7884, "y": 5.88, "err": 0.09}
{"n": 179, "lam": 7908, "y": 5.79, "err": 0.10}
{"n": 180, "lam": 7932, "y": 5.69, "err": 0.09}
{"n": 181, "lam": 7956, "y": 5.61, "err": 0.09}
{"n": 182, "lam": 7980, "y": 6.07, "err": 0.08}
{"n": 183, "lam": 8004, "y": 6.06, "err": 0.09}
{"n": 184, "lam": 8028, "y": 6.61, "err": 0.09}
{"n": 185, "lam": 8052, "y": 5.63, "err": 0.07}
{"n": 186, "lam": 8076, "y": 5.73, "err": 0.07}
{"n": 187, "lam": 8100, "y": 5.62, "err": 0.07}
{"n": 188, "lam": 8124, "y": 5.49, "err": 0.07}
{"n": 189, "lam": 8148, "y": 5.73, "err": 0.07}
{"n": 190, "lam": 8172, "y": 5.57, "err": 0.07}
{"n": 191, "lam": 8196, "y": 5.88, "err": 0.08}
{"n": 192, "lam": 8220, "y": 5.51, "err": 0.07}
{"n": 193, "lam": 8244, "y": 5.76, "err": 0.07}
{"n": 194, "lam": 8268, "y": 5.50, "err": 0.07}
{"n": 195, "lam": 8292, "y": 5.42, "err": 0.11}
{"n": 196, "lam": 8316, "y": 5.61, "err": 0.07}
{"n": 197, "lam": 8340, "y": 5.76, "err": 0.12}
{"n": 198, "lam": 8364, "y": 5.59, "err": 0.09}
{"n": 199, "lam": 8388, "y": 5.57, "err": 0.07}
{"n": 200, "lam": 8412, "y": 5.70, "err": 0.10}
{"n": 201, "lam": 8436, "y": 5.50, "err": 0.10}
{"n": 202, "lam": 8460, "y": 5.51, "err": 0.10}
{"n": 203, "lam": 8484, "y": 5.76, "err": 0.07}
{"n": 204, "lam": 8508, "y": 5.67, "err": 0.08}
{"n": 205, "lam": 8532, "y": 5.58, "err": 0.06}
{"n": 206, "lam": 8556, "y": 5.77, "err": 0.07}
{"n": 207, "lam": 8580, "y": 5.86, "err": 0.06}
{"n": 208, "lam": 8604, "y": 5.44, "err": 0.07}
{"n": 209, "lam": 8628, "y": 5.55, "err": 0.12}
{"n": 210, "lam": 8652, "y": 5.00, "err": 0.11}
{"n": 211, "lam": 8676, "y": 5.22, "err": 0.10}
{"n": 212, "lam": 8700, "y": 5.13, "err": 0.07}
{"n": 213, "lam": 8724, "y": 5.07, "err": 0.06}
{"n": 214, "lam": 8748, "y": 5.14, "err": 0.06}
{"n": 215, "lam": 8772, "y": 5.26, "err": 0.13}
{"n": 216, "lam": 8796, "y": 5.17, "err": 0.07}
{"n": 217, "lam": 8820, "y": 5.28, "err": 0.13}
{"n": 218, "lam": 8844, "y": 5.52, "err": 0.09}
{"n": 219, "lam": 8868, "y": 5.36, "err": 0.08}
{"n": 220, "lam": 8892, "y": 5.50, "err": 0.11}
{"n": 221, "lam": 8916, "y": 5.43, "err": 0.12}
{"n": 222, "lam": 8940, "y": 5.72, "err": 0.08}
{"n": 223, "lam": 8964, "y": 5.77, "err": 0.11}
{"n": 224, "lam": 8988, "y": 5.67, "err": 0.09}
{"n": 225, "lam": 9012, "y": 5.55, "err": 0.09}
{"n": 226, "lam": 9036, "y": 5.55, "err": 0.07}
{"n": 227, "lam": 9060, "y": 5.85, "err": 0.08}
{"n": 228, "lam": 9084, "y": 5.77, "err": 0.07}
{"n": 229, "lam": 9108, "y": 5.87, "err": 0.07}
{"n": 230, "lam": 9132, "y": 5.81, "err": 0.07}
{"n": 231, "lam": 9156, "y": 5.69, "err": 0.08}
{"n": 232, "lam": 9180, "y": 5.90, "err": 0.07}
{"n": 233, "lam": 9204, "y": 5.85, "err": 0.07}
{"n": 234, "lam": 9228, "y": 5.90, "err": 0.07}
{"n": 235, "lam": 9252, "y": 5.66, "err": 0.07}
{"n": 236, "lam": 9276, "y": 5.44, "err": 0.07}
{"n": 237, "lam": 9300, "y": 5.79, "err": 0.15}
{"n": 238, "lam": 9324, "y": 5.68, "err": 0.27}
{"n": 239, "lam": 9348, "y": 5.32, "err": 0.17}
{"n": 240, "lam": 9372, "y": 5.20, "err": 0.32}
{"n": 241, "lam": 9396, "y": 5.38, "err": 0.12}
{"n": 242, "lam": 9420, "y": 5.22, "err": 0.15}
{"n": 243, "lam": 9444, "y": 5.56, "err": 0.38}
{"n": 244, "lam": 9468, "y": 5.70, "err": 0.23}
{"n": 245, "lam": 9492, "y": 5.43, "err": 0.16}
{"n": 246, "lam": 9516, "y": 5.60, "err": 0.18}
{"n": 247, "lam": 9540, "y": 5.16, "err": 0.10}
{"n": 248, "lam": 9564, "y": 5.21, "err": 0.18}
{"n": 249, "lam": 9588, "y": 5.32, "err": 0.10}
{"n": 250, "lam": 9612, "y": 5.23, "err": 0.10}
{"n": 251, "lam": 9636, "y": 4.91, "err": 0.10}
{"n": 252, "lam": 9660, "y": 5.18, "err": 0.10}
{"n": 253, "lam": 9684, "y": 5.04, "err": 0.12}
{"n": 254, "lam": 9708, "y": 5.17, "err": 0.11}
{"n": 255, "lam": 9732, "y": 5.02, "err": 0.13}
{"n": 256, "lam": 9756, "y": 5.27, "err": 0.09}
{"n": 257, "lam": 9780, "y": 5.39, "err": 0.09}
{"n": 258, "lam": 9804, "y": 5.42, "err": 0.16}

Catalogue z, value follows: 0.219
